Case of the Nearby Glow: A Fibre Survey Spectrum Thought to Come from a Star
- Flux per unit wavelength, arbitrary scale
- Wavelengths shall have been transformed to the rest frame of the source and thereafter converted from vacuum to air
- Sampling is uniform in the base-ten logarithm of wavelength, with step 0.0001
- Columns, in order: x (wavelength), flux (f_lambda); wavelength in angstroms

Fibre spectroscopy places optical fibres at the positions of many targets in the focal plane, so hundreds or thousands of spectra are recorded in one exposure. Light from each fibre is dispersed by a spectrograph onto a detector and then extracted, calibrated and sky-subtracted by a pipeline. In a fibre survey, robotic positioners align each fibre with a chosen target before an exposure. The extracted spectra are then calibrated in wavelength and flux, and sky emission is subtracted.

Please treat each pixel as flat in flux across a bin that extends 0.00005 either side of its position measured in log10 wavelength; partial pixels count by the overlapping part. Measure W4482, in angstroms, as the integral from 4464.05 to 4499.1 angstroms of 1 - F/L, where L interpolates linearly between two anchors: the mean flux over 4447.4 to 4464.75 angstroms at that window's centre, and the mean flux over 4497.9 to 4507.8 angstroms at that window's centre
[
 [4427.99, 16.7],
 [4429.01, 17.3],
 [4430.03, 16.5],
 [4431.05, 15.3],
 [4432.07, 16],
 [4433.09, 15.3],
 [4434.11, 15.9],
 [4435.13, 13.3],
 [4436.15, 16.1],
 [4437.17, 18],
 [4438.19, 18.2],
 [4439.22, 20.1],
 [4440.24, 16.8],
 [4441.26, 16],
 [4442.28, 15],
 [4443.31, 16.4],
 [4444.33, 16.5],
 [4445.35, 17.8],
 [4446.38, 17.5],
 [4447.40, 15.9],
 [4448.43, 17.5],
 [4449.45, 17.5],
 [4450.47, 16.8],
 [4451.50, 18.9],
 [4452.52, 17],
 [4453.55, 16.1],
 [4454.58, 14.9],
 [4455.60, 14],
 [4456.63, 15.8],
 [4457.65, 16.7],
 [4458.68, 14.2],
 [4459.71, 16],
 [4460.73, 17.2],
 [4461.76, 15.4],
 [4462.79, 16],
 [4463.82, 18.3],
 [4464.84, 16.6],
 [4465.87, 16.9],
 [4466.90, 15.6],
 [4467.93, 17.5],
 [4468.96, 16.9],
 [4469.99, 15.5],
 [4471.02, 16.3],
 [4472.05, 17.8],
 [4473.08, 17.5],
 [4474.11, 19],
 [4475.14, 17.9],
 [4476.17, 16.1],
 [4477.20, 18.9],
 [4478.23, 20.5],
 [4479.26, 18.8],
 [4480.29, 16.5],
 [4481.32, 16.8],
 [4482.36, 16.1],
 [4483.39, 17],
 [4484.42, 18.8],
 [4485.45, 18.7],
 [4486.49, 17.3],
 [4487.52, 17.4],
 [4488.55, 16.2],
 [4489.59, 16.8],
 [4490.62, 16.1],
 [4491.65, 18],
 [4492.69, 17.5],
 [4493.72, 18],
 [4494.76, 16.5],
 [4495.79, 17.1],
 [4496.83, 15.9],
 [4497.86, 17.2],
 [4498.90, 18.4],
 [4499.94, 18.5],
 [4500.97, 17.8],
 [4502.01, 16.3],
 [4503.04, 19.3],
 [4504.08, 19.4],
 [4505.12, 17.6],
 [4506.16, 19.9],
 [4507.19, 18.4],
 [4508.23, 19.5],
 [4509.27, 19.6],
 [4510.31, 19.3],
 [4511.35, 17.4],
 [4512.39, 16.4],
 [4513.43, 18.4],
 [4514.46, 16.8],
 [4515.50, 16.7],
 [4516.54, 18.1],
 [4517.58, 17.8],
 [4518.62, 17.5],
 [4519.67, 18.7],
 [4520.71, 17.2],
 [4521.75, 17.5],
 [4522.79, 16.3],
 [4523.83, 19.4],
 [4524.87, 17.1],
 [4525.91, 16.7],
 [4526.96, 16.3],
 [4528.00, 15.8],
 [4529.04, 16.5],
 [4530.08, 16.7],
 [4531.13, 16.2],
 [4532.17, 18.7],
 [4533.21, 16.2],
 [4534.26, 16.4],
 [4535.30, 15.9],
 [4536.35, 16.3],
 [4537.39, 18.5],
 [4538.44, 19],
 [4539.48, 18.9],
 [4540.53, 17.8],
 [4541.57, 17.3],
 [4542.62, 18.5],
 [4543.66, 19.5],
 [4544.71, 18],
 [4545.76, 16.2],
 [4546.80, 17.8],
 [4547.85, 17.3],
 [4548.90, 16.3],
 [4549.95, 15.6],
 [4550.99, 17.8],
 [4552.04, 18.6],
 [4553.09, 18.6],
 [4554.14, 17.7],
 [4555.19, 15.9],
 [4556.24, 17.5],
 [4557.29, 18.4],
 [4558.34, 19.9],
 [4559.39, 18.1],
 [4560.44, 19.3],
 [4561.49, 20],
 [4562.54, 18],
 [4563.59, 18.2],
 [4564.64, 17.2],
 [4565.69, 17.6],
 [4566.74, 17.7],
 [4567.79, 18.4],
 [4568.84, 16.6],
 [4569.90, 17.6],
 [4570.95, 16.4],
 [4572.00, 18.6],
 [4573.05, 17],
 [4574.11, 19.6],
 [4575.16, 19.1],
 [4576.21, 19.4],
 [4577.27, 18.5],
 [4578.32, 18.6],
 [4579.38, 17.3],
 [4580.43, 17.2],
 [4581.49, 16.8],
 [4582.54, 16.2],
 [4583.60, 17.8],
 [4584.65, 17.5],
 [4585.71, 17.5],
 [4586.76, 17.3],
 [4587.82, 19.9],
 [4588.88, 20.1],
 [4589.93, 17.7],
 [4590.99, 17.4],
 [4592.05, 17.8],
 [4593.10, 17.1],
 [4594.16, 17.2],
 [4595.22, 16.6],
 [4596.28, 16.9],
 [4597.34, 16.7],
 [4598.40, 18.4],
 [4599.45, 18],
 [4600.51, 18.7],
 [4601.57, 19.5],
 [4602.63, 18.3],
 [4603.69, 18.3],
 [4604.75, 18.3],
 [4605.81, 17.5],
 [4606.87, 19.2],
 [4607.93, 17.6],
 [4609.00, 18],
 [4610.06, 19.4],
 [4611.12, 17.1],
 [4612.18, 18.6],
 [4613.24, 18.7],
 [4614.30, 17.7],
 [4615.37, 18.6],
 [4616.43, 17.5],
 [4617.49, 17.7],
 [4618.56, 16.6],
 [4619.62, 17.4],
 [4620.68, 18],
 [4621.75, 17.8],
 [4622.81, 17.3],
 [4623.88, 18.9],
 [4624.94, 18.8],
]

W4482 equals 0.3 angstroms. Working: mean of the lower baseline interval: 16.4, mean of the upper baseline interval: 18.3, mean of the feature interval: 17.3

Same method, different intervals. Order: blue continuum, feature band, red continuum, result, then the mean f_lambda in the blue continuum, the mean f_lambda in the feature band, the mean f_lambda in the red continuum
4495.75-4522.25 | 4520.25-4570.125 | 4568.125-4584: 0.8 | 18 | 17.6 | 17.8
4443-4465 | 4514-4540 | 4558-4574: 0.4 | 16.5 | 17.2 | 18.1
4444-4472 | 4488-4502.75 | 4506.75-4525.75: 0.2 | 16.5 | 17.2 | 17.9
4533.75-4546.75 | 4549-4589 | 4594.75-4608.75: -0.2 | 17.7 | 17.9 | 18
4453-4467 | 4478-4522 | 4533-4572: -2.6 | 16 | 17.7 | 17.7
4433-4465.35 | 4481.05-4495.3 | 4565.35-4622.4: -0.3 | 16.5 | 17.2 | 17.9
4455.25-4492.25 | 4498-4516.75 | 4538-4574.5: -0.9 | 17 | 18.2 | 17.9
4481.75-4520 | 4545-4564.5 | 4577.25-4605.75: -0.1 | 17.7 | 17.8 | 17.8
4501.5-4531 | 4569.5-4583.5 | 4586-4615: 0.1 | 17.7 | 17.9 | 18.1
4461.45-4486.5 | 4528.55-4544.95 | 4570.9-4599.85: 0.1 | 17.3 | 17.5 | 17.8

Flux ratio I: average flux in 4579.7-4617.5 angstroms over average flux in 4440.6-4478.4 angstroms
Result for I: 1.07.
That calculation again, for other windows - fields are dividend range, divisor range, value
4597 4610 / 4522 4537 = 1.09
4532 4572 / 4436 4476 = 1.06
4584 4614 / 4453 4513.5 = 1.04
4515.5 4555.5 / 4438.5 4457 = 1.04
